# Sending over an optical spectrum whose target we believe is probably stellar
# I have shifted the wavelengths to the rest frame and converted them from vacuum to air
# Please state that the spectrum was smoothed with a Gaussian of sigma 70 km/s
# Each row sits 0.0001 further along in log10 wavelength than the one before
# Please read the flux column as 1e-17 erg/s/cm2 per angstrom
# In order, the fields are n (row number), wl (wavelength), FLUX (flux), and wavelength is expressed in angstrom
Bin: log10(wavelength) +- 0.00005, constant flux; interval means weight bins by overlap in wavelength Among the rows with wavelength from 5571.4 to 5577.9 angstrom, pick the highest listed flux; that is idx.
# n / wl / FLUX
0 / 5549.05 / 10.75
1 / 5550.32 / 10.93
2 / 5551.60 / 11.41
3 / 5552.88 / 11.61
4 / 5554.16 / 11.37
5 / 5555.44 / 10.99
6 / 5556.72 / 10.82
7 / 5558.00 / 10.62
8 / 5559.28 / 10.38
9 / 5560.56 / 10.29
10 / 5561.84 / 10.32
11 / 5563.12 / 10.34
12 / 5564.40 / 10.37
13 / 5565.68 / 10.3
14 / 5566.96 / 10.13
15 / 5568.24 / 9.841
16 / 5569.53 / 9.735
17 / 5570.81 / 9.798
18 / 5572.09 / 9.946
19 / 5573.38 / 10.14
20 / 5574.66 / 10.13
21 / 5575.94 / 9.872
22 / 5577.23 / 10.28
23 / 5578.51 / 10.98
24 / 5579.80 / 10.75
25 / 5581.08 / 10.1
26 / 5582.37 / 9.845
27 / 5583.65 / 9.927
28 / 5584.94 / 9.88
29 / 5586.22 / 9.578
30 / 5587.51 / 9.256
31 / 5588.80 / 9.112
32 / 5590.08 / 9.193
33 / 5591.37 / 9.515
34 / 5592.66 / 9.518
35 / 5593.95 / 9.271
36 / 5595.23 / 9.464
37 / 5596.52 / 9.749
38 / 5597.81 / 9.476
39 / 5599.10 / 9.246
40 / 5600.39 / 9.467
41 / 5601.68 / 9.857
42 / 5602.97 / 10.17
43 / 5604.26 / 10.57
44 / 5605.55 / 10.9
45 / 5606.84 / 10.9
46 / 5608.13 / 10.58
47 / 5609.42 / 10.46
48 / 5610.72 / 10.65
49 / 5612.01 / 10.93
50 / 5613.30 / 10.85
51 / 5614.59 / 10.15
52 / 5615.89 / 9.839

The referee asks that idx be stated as 10.28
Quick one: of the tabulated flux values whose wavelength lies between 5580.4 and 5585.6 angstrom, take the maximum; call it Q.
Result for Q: 10.1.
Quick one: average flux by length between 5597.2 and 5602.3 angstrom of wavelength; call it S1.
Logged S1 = 9.51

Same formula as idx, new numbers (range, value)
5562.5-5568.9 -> 10.37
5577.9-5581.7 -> 10.98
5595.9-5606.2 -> 10.9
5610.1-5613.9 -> 10.93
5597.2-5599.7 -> 9.476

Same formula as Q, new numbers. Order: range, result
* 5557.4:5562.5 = 10.62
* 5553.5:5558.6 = 11.37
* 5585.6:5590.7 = 9.578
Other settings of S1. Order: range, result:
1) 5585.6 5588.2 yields 9.39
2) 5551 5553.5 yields 11.5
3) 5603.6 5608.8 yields 10.7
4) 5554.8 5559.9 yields 10.7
